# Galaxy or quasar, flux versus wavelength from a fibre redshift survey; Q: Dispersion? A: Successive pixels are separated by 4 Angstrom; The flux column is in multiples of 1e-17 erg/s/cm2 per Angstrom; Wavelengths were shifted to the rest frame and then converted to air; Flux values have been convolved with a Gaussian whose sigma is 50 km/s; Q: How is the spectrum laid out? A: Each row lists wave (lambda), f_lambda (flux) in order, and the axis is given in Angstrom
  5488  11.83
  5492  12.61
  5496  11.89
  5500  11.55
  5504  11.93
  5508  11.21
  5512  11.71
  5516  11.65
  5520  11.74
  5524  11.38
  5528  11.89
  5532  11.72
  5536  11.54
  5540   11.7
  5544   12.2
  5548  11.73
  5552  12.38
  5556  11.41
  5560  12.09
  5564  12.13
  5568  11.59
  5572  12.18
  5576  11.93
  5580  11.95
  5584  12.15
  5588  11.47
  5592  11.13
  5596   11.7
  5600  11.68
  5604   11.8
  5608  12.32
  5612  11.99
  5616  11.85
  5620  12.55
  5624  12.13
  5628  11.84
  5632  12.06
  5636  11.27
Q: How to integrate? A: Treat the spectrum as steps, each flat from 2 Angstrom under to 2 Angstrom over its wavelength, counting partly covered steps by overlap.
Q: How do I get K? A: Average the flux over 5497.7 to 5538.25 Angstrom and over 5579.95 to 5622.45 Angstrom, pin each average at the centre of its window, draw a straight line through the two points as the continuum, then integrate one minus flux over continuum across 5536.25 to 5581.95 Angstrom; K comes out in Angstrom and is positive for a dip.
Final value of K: -0.7 Angstrom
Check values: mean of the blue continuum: 11.6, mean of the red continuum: 11.9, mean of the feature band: 11.9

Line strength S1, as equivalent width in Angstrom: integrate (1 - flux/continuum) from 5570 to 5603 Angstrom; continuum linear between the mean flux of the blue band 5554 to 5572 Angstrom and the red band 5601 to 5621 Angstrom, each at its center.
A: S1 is 0.5 Angstrom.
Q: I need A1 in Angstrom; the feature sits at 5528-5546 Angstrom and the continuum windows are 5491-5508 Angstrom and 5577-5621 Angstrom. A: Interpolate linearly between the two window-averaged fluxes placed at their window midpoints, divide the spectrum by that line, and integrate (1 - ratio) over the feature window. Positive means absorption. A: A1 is 0.1 Angstrom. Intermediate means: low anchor 11.9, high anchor 11.9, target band 11.8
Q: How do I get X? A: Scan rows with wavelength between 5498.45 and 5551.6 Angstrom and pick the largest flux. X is 12.2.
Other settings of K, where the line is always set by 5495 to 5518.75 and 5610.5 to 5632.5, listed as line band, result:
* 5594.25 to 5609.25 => 0.18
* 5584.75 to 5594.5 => 0.43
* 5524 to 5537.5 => 0.07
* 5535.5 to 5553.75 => -0.22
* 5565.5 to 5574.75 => -0.01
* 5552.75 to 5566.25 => -0.08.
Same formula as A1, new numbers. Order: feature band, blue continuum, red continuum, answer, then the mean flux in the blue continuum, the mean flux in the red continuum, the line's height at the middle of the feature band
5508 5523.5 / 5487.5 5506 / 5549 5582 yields 0.5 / 12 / 12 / 12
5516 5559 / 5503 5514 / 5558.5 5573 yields 0.1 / 11.6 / 12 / 11.8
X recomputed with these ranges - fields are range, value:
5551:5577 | 12.38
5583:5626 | 12.55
